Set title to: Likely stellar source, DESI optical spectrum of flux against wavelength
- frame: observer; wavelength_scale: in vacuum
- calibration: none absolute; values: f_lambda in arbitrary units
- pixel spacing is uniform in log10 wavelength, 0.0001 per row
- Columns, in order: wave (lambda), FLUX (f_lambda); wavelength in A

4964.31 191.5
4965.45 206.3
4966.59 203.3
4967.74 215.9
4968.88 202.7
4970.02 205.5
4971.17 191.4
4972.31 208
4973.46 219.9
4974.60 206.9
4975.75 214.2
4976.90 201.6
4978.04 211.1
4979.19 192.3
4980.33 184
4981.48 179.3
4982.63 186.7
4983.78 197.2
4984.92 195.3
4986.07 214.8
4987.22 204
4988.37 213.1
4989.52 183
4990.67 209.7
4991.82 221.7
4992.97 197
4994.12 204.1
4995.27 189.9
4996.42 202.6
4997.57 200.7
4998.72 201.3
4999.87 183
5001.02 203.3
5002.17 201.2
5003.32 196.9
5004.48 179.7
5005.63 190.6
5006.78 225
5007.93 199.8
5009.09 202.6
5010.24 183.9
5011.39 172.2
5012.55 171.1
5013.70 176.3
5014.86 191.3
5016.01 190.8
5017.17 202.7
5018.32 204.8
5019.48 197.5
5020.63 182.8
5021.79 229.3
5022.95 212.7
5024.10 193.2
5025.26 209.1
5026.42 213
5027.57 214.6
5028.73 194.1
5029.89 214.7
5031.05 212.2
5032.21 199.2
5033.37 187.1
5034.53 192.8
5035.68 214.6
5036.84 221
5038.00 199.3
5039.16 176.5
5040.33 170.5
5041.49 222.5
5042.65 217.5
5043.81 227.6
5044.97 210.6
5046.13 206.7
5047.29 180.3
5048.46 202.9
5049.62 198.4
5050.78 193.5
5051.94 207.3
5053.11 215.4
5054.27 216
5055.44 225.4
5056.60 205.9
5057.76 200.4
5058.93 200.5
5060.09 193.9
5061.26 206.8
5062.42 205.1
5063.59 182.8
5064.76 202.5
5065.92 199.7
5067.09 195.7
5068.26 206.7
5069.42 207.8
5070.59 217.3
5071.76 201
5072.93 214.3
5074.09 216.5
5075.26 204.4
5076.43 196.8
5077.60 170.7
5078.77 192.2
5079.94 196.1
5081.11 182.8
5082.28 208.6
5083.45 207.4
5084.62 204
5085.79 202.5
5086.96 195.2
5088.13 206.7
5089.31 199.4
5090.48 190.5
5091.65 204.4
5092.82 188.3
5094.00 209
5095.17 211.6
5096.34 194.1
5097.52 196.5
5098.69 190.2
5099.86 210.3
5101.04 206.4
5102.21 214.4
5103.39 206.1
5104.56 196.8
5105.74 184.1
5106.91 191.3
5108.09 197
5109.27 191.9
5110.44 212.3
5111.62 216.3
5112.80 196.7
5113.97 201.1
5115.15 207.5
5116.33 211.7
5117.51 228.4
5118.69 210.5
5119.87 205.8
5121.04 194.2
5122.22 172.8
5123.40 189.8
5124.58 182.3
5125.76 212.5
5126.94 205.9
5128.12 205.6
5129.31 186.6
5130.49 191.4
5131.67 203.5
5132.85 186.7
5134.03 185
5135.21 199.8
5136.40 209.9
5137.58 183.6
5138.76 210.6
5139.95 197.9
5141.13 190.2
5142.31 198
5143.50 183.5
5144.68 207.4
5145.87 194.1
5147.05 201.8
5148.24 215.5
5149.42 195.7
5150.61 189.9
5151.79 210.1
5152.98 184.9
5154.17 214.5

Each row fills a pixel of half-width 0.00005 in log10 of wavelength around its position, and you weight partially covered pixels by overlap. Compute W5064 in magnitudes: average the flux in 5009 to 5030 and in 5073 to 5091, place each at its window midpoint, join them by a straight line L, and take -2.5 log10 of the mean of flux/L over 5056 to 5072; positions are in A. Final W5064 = -0.02 mag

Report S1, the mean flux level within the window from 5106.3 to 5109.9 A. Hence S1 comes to 194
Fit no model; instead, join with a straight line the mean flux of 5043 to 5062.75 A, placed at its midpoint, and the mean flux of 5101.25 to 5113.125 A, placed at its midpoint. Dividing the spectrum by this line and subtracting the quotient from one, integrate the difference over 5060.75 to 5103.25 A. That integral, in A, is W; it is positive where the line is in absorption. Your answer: 0.4 A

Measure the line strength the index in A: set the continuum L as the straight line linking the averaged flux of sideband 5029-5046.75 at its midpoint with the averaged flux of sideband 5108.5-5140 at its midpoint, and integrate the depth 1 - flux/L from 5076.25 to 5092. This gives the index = 0.41 A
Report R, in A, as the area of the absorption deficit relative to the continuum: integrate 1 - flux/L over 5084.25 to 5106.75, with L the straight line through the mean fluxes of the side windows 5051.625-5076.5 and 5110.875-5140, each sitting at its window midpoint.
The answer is 0.3 A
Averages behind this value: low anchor 206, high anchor 200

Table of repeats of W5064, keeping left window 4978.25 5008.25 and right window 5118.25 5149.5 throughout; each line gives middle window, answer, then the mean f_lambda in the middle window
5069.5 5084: -0.02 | 201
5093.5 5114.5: -0.02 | 202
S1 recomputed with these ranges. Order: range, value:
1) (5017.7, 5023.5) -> 205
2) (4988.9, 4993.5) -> 203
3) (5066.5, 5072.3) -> 206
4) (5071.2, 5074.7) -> 211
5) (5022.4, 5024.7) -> 203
